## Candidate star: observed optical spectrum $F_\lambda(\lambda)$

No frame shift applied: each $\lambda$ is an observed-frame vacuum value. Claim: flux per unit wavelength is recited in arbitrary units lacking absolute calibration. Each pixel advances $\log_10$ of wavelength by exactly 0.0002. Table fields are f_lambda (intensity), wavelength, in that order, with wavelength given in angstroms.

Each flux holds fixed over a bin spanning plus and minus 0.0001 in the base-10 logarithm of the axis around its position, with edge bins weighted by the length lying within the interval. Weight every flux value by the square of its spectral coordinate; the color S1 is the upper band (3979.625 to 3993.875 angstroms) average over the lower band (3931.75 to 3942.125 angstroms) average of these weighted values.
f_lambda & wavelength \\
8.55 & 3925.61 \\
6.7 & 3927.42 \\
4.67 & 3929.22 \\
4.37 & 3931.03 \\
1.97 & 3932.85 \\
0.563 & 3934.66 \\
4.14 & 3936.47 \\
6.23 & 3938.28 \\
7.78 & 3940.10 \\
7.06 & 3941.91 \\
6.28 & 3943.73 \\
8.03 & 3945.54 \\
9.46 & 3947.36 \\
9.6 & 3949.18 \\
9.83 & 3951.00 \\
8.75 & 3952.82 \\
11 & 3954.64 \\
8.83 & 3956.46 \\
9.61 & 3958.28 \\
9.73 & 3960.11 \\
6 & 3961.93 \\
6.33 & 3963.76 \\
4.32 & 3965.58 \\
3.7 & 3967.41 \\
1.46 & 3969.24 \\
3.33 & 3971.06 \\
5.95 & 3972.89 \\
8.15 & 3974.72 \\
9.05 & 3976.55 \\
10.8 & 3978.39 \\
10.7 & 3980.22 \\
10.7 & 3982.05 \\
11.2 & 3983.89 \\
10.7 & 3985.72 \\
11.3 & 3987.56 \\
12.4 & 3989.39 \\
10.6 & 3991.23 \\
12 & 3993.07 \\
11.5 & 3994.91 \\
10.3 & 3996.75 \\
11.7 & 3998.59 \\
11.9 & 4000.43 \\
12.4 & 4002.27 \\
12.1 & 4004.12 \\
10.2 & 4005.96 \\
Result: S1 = 2.58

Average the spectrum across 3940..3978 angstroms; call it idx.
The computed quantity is 7.38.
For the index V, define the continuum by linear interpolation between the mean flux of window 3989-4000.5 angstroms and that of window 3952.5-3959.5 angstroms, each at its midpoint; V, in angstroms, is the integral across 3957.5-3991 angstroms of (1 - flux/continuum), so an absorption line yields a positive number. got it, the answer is 7.7 angstroms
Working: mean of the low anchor 9.62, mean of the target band 8.13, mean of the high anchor 11.4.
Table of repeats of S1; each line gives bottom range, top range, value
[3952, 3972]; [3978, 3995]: 1.71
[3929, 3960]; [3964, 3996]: 1.25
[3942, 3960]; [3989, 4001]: 1.30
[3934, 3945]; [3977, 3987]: 1.98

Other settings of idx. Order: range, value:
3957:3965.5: 7.6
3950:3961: 9.62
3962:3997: 8.57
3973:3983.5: 9.64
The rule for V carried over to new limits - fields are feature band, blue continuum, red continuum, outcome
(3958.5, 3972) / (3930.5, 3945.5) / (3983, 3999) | 4.7 angstroms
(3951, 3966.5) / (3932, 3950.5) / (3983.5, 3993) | -0.4 angstroms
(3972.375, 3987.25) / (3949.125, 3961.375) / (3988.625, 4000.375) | 1.3 angstroms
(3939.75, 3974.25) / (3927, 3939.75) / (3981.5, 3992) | -2.1 angstroms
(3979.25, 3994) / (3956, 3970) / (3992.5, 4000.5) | -2.0 angstroms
